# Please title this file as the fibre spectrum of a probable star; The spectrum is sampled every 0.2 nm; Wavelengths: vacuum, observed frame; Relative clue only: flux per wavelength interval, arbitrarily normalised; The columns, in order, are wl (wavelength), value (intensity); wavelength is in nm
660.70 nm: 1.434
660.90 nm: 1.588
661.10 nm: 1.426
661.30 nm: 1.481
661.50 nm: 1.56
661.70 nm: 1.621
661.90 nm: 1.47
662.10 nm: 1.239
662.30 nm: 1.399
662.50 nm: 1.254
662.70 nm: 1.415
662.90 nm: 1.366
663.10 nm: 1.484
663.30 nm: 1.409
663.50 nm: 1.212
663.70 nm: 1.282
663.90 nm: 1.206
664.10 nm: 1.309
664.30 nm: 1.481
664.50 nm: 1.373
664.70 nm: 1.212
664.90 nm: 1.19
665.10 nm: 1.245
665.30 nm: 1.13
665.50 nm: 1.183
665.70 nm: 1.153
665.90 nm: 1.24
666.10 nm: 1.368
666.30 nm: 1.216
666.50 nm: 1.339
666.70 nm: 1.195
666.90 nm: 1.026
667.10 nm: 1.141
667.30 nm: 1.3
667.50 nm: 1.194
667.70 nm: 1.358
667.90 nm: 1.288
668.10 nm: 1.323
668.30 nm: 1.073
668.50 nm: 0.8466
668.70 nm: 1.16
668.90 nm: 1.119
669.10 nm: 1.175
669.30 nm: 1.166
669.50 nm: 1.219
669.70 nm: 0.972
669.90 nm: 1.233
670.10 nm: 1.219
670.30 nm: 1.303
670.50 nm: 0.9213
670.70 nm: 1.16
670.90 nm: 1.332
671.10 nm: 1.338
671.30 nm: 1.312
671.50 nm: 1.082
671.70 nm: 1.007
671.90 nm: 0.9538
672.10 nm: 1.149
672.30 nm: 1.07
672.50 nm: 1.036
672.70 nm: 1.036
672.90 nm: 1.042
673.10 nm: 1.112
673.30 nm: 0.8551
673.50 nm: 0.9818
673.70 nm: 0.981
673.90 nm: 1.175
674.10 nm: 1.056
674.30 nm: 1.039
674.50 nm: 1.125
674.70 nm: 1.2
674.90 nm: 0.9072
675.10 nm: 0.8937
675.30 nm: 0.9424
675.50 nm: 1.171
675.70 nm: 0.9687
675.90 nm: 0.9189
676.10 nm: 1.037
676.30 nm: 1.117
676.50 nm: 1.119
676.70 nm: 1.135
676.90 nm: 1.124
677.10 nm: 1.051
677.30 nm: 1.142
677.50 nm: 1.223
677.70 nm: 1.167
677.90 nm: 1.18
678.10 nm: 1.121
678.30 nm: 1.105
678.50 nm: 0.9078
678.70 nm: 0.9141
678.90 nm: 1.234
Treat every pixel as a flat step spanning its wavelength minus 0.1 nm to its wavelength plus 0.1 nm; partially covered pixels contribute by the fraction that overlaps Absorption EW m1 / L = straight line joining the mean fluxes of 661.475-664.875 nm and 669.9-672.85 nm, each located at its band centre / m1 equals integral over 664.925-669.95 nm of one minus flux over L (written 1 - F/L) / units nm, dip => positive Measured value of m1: 0.24 nm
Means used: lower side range 1.36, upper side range 1.14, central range 1.19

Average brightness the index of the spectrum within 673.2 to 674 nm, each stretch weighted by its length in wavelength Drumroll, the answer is 0.998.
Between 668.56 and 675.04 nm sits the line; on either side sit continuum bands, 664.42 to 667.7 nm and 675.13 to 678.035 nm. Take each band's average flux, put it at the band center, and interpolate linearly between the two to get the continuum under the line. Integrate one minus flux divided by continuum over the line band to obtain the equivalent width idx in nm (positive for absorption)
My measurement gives 0.25 nm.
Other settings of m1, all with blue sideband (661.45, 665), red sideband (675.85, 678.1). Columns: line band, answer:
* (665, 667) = 0.15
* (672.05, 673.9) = 0.24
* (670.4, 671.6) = 0.03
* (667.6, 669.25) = 0.13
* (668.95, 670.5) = 0.10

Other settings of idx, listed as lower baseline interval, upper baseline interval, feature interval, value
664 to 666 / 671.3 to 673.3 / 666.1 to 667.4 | -0.011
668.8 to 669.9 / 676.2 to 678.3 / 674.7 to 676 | 0.174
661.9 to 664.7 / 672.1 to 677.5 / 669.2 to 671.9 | -0.016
